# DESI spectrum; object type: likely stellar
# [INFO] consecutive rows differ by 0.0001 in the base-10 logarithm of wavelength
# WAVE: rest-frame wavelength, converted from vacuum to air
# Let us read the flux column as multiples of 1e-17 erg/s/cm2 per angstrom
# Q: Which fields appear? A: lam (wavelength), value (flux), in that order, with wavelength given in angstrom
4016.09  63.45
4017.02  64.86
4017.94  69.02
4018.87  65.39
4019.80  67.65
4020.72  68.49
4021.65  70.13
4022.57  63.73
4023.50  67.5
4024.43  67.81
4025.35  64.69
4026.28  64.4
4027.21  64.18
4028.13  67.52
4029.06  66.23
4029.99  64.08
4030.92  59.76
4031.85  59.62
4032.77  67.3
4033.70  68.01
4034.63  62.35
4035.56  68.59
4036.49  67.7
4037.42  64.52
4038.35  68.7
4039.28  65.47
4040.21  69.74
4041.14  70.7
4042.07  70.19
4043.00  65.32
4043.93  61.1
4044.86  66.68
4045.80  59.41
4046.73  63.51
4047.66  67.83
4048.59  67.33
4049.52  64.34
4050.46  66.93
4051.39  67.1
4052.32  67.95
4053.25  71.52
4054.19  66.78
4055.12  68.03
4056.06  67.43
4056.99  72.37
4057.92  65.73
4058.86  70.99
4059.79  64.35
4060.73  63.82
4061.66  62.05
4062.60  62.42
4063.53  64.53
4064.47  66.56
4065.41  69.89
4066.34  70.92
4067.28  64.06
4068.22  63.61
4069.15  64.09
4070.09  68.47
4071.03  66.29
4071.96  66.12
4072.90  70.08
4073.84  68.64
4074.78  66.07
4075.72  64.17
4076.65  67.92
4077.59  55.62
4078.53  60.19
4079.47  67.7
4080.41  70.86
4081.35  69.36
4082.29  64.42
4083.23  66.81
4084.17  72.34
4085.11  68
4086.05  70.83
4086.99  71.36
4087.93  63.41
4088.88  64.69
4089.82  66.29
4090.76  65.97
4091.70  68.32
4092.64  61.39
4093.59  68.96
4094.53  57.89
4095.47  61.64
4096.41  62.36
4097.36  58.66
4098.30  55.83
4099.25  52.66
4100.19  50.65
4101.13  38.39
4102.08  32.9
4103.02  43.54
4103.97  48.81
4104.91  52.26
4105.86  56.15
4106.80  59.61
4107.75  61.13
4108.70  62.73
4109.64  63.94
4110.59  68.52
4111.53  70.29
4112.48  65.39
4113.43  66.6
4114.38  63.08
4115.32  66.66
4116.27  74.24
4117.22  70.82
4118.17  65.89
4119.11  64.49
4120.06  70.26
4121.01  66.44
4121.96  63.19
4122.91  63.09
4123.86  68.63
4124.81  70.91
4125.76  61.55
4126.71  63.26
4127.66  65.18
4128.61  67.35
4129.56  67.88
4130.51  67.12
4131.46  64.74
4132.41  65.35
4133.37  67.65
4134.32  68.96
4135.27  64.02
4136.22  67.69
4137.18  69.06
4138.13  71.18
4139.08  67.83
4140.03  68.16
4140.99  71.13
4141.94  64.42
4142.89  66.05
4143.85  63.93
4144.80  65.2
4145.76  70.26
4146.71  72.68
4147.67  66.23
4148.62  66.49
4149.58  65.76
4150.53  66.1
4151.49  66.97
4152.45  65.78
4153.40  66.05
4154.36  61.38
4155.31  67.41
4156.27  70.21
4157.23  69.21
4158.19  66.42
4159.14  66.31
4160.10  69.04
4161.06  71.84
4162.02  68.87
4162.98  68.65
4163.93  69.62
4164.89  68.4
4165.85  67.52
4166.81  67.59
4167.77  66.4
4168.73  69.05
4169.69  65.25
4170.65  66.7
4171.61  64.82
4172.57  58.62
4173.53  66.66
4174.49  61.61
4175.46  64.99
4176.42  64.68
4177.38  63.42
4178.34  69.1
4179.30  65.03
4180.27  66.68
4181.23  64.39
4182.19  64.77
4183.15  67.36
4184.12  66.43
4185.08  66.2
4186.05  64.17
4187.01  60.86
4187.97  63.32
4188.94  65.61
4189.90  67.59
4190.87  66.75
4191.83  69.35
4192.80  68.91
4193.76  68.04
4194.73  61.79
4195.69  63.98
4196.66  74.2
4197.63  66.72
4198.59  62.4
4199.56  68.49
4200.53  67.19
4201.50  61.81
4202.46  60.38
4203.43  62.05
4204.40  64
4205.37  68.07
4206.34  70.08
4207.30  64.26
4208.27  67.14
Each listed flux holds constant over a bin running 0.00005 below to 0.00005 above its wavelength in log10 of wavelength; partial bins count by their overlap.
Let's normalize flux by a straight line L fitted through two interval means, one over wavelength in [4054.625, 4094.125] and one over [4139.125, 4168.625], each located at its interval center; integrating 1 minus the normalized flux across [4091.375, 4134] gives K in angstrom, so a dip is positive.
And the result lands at 3.2 angstrom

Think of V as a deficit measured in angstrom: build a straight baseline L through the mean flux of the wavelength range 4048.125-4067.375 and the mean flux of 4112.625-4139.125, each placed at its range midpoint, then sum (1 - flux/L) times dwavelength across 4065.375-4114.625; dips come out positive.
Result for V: 3.2 angstrom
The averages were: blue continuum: 67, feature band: 62.6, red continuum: 66.9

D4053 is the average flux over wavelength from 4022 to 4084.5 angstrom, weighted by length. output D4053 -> 66.2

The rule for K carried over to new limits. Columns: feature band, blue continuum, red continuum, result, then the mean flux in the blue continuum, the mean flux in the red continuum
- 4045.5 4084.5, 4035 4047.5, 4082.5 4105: -2.0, 66.3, 59.5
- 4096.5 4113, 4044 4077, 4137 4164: 2.8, 66.4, 67.6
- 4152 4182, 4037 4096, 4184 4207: -0.3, 66.3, 65.8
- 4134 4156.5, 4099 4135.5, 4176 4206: -1.3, 62.2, 65.6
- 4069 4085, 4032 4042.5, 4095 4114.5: -1.4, 67.4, 56.8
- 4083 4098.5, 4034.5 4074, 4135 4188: 0.4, 66.6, 66.6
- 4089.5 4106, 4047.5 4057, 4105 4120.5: 2.6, 67.8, 65.3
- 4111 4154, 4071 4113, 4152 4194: -1.9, 61.9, 66.4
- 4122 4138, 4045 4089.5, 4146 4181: 0.1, 66.5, 66.7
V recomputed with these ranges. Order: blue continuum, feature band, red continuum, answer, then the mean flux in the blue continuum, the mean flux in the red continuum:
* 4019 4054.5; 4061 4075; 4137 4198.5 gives 0.0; 66.2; 66.7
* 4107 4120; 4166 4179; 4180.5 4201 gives 0.2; 66.4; 66.1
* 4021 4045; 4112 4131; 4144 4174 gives 0.1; 66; 67.1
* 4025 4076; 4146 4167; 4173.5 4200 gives -0.6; 66.2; 65.8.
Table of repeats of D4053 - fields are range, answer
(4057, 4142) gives 64.4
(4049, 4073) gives 66.7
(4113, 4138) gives 66.8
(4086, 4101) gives 61.8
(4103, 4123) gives 63.5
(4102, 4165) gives 65.6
